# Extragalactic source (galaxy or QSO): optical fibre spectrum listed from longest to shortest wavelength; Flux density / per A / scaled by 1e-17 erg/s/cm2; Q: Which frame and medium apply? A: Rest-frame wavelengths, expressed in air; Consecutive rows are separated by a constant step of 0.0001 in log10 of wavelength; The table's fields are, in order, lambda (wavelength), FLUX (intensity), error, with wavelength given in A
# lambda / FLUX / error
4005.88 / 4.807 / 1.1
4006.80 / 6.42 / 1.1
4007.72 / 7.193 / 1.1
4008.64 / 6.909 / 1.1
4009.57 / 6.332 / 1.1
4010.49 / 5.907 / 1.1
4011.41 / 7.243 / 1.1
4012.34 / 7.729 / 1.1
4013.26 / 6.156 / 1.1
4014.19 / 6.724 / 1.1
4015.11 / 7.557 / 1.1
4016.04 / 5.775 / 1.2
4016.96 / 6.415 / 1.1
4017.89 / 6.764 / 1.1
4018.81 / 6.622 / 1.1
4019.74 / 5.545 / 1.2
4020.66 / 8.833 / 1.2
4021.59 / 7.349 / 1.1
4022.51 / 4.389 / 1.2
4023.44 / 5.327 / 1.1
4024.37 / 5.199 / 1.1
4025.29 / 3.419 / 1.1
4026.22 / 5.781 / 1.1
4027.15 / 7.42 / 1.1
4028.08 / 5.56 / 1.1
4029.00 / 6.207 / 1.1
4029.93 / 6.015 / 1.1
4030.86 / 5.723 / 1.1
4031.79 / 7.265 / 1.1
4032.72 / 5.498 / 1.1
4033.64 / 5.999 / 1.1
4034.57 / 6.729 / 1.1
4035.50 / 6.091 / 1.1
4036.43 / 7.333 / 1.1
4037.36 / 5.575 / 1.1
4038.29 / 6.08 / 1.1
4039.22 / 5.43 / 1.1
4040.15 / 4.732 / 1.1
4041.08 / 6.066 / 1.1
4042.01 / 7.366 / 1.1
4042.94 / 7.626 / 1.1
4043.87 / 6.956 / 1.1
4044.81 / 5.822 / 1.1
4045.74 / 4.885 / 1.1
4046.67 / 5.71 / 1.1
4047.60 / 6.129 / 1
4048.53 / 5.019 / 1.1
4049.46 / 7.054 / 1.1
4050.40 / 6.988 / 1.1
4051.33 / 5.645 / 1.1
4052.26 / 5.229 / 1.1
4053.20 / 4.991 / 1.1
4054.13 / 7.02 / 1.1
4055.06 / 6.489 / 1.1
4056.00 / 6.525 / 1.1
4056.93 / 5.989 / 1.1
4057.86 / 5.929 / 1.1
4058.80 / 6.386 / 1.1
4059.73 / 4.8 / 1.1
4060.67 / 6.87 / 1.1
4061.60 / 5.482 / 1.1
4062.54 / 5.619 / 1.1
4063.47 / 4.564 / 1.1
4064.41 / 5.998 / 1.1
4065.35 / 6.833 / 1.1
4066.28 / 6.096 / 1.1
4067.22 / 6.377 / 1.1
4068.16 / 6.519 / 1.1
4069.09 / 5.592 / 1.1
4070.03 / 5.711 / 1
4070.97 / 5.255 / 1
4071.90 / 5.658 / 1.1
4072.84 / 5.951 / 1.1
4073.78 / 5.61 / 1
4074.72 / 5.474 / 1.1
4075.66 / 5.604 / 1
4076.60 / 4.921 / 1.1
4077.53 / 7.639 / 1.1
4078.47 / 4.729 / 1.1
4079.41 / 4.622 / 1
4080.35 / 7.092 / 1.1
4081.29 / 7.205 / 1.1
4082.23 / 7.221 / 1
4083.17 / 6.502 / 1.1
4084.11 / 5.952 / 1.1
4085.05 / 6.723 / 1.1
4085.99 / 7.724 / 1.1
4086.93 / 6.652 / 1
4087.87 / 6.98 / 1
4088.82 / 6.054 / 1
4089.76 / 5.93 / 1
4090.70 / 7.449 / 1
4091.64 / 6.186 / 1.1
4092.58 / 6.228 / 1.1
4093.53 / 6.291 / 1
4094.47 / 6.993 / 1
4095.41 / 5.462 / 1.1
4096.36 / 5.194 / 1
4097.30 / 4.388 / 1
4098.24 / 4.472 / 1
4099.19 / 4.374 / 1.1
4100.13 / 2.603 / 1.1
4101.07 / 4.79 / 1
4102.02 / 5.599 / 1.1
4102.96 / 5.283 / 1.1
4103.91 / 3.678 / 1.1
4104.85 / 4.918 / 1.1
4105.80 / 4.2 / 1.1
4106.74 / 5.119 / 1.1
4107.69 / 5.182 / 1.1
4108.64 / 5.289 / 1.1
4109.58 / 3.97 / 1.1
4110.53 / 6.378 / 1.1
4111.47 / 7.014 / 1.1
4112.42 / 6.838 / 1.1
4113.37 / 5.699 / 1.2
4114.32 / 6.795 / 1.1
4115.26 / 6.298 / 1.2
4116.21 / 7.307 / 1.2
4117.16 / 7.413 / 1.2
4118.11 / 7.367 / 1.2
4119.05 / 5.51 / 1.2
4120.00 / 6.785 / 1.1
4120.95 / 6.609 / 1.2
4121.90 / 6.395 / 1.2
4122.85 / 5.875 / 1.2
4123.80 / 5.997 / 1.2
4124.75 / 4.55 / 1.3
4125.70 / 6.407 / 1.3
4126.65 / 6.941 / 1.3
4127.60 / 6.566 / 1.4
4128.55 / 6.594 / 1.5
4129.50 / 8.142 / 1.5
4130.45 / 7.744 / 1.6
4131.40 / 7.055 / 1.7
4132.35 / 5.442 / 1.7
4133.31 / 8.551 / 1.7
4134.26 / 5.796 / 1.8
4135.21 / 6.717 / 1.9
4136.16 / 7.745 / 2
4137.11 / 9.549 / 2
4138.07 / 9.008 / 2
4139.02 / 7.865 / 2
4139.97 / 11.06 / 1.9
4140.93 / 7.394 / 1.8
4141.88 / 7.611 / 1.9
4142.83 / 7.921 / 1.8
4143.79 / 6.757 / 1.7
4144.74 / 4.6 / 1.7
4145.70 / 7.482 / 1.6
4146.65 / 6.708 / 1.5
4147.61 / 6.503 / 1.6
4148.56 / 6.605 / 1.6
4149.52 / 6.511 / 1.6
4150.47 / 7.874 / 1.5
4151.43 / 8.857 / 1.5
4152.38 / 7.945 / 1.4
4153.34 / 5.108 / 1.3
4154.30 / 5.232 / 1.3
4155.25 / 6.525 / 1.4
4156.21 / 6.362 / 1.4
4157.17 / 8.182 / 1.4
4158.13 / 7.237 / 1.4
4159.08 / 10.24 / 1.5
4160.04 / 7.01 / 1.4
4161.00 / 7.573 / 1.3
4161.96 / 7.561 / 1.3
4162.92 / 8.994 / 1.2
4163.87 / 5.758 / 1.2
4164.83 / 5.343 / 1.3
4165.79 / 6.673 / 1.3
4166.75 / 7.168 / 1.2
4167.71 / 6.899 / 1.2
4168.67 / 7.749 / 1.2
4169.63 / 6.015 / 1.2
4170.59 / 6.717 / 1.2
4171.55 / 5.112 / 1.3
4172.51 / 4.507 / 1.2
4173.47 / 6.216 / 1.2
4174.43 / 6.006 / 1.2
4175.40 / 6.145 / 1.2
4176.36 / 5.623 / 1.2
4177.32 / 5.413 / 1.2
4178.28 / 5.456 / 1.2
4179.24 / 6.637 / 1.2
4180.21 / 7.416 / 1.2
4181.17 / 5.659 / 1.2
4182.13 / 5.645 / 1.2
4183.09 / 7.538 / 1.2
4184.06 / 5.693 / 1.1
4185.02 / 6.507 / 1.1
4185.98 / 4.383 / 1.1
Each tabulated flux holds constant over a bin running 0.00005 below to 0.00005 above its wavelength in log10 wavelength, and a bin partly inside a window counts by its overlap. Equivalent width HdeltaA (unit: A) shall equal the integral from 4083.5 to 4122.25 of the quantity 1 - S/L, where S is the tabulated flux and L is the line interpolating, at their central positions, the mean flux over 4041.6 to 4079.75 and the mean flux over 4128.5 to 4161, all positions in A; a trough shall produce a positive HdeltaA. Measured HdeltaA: 4.6 A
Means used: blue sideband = 5.95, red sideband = 7.36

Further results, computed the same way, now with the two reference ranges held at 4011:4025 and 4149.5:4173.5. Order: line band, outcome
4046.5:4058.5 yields 0.9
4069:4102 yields 4.0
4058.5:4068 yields 1.0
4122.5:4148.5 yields -1.1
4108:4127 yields 1.5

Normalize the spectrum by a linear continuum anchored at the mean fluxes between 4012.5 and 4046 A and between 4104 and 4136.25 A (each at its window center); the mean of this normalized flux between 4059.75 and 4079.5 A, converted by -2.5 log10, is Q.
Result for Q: 0.08 mag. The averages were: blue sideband 6.19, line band 5.77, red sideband 6.28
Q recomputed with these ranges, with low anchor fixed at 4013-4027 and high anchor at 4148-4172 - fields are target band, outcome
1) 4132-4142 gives -0.15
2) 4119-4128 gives 0.10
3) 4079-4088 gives -0.02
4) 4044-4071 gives 0.08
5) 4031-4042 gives 0.02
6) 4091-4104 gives 0.27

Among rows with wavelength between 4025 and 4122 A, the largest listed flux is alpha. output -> 7.724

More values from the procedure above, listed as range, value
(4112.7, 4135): 8.551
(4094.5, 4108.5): 5.599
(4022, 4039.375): 7.42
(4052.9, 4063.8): 7.02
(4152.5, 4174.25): 10.24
